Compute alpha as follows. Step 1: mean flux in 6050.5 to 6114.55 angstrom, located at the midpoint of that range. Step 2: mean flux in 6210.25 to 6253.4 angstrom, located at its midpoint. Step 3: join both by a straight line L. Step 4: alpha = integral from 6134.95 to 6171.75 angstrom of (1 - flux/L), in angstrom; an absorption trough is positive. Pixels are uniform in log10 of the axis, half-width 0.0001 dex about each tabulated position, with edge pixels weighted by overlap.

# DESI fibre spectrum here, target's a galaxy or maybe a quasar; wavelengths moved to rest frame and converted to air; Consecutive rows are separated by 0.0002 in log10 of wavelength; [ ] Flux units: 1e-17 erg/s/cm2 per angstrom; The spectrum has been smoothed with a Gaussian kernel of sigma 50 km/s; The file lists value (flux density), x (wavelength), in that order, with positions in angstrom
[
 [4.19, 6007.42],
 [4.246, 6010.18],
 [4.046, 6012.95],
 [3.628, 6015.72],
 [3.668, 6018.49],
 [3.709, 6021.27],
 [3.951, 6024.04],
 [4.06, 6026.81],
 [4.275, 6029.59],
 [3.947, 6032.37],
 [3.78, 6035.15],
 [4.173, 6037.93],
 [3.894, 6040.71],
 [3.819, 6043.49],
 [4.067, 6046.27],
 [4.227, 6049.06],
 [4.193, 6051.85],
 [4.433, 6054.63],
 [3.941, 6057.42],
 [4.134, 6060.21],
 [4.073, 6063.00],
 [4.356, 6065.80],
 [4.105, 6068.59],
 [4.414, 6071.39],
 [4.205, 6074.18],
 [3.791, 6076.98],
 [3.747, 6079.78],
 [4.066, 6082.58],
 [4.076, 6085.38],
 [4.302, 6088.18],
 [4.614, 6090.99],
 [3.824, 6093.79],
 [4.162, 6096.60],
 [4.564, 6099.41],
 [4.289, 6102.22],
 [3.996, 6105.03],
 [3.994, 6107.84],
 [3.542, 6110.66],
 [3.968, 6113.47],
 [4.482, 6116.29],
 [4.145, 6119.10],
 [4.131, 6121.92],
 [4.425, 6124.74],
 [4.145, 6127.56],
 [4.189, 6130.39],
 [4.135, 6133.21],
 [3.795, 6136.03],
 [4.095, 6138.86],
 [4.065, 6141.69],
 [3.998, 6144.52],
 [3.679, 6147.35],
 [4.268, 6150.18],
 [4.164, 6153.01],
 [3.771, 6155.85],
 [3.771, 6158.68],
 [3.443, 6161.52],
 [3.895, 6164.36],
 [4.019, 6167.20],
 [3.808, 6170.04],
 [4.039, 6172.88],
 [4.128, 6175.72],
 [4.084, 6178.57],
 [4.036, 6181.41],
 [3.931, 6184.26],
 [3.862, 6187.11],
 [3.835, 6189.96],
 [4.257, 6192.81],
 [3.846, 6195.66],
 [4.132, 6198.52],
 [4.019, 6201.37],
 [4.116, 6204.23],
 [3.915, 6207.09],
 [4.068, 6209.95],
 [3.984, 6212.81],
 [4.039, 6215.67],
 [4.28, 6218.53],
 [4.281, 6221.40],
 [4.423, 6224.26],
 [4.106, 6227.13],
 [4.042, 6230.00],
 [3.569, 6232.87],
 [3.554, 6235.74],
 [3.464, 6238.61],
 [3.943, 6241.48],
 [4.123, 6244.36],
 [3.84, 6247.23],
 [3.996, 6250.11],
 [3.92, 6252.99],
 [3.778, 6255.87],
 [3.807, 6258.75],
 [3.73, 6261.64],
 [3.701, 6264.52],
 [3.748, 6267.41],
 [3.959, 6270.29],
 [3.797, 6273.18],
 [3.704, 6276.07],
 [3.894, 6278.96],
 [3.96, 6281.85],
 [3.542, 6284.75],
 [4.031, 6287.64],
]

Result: 1.3 angstrom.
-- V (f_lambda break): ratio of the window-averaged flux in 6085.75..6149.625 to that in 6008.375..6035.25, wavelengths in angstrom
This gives 1.04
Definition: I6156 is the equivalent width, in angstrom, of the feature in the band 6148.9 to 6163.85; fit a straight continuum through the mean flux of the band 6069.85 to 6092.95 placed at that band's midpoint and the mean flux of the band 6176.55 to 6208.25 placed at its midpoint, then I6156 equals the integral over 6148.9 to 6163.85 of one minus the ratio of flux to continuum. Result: 0.6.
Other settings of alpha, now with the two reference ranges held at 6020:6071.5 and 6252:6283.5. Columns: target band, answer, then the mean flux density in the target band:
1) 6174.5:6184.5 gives -0.35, 4.06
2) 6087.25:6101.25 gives -0.96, 4.29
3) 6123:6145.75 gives -0.78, 4.11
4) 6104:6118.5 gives -0.03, 4.01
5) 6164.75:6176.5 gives -0.16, 3.98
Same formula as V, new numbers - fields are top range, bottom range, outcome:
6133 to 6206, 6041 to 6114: 0.96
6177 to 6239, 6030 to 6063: 0.98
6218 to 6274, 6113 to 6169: 0.97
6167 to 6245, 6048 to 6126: 0.96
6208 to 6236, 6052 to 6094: 0.98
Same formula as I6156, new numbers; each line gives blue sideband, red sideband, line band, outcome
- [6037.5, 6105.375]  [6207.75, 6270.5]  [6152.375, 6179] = 0.8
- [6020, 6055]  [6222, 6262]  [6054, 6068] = -0.5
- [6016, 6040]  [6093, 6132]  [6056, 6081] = -0.4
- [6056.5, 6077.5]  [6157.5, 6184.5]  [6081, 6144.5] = -1.4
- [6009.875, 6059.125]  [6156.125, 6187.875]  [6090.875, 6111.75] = -0.8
